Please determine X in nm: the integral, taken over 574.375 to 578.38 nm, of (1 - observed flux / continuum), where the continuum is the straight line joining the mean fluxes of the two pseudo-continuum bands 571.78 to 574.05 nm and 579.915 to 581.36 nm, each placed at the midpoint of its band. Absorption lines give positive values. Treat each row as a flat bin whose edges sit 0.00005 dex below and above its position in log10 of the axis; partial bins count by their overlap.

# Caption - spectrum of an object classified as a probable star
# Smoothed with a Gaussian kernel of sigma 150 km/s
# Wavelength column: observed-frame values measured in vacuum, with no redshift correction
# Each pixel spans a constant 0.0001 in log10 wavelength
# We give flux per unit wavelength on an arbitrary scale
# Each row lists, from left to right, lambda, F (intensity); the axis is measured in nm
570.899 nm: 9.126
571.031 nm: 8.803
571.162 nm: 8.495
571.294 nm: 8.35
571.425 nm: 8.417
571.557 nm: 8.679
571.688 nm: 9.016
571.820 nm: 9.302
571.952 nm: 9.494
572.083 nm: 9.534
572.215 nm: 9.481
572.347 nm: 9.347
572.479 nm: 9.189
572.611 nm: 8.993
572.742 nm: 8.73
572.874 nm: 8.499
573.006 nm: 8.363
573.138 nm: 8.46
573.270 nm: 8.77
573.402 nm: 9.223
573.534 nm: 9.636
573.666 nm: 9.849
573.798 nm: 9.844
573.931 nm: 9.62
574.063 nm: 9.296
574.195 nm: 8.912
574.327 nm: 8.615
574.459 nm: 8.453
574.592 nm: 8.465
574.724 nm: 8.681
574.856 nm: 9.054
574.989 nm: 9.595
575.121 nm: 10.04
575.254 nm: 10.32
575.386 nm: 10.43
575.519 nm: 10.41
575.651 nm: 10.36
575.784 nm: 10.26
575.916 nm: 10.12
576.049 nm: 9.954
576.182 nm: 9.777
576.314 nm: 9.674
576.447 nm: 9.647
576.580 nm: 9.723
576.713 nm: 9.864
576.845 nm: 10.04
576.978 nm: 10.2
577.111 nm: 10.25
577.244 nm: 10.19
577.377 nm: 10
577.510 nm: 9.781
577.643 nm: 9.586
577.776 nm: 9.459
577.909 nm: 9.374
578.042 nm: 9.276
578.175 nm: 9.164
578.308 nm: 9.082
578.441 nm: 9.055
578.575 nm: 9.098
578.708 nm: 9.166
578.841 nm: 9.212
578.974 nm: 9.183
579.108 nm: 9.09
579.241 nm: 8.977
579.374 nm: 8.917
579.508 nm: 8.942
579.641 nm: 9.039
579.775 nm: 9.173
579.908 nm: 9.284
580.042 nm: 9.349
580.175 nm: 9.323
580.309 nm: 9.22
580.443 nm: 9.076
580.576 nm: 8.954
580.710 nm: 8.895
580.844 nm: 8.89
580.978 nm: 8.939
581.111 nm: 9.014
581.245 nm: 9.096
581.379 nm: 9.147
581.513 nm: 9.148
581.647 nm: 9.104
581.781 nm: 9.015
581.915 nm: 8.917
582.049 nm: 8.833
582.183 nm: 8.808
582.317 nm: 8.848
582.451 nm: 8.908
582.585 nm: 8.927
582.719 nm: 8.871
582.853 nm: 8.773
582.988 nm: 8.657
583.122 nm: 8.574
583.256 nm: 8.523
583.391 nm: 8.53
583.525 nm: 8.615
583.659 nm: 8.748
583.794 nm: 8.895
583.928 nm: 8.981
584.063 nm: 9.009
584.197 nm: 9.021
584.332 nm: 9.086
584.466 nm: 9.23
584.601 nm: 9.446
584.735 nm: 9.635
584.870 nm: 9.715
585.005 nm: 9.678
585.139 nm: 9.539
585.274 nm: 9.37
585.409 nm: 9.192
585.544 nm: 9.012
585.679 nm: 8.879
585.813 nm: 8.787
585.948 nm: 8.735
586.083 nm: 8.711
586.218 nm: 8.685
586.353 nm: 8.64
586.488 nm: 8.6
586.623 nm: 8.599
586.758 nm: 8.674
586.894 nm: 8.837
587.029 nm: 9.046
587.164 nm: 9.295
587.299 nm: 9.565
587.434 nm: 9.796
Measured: -0.24 nm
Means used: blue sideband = 9.2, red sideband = 9.08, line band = 9.7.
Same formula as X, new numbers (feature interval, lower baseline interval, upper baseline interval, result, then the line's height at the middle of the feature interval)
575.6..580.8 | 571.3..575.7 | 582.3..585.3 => -0.19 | 9.14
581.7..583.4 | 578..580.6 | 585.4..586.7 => 0.03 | 8.96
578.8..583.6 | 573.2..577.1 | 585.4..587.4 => 0.14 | 9.23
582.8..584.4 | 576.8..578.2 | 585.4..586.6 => 0.05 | 9.06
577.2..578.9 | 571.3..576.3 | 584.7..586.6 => -0.03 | 9.23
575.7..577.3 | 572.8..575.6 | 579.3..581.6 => -0.14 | 9.2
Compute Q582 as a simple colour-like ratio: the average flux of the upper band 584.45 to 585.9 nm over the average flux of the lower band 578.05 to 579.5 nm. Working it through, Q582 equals 1.0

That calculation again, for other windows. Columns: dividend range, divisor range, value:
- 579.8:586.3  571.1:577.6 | 0.96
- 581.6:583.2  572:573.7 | 0.98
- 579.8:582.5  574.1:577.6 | 0.93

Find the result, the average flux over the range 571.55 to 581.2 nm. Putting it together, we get 9.36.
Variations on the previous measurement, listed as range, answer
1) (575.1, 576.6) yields 10.1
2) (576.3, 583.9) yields 9.17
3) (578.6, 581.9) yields 9.09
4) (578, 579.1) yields 9.15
